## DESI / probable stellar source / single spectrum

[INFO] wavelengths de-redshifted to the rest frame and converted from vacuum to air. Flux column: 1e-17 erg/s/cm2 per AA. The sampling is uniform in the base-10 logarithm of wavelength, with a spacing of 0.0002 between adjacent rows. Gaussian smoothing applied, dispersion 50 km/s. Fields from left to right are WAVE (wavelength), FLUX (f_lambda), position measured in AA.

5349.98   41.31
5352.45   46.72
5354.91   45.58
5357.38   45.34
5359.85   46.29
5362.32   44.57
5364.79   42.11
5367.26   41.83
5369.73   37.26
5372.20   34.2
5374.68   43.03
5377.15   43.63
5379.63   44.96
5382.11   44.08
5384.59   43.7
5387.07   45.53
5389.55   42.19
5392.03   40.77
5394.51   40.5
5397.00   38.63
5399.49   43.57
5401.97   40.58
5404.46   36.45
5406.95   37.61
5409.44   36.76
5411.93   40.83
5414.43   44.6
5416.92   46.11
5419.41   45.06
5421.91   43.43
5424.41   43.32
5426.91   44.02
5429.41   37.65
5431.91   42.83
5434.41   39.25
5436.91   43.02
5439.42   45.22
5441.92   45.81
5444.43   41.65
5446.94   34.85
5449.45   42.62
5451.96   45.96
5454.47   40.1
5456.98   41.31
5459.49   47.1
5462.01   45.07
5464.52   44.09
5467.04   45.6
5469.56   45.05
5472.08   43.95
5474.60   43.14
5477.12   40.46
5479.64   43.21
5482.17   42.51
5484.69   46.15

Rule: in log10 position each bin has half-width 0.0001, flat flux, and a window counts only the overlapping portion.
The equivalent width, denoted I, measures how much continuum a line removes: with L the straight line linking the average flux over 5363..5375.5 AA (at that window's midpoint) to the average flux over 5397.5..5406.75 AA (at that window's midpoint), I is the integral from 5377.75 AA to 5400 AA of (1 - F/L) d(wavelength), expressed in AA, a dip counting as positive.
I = -1.60 AA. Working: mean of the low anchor 39.8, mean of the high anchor 39.8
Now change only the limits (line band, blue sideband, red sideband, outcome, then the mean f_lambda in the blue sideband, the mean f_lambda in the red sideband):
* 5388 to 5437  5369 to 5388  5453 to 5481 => 1.53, 42.1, 43.6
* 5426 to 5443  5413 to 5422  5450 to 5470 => 0.81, 44.9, 44.2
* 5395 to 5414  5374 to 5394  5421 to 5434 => 1.45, 43.4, 42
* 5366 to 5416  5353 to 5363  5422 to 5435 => 3.07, 45.6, 41.7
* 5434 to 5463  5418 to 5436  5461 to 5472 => 0.62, 42.3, 44.8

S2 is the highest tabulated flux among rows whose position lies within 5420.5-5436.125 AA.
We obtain 44.02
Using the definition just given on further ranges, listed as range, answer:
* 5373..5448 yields 46.11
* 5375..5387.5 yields 45.53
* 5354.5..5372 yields 46.29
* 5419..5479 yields 47.1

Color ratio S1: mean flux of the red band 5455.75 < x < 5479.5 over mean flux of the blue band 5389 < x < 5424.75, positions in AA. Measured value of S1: 1.06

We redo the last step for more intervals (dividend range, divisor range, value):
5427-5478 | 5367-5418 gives 1.04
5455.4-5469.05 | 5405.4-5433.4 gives 1.06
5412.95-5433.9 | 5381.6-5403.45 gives 1.03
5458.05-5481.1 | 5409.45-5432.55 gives 1.03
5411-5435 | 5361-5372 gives 1.05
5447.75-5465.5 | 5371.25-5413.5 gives 1.06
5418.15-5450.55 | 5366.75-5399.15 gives 1.01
